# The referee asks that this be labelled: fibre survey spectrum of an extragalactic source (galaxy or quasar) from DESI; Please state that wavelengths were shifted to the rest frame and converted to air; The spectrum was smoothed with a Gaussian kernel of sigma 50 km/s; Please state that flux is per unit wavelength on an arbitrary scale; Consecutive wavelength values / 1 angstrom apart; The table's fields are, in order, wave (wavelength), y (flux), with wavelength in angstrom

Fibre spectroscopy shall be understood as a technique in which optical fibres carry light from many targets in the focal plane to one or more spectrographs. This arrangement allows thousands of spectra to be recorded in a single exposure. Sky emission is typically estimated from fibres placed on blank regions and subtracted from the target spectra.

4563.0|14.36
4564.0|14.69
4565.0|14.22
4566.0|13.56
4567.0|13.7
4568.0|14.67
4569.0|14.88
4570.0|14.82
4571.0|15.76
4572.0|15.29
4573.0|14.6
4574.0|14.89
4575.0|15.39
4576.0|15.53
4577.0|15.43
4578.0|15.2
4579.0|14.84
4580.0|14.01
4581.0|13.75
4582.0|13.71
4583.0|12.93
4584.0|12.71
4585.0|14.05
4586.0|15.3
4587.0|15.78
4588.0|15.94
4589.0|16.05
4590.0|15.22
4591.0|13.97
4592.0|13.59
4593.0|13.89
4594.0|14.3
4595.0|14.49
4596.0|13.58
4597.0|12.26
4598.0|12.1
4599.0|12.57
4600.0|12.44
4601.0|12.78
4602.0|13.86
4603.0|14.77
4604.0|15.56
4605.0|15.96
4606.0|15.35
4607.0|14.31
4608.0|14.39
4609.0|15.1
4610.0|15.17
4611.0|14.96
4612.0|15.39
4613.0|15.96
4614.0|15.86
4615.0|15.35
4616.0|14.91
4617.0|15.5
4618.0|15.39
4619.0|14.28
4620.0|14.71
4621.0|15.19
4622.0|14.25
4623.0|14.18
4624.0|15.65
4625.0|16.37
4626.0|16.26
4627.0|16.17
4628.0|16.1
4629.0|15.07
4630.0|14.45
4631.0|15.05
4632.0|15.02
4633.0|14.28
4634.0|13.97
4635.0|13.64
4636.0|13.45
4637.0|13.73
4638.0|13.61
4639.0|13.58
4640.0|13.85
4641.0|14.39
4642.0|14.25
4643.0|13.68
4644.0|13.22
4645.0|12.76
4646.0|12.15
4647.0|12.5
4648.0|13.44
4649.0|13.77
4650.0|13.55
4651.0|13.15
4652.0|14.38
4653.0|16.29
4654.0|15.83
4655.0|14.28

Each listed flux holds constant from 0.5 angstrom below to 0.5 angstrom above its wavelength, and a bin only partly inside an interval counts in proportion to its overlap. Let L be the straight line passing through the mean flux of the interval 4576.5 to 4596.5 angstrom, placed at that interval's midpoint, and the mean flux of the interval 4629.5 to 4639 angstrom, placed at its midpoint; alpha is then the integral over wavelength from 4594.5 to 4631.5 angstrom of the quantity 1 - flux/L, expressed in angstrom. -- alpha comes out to -1.30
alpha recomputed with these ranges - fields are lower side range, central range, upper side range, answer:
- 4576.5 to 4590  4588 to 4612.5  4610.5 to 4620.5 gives 1.1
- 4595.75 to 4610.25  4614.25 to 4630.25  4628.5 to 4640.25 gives -1.3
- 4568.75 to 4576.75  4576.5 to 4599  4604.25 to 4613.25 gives 1.4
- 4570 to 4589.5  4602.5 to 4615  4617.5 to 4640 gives -0.4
